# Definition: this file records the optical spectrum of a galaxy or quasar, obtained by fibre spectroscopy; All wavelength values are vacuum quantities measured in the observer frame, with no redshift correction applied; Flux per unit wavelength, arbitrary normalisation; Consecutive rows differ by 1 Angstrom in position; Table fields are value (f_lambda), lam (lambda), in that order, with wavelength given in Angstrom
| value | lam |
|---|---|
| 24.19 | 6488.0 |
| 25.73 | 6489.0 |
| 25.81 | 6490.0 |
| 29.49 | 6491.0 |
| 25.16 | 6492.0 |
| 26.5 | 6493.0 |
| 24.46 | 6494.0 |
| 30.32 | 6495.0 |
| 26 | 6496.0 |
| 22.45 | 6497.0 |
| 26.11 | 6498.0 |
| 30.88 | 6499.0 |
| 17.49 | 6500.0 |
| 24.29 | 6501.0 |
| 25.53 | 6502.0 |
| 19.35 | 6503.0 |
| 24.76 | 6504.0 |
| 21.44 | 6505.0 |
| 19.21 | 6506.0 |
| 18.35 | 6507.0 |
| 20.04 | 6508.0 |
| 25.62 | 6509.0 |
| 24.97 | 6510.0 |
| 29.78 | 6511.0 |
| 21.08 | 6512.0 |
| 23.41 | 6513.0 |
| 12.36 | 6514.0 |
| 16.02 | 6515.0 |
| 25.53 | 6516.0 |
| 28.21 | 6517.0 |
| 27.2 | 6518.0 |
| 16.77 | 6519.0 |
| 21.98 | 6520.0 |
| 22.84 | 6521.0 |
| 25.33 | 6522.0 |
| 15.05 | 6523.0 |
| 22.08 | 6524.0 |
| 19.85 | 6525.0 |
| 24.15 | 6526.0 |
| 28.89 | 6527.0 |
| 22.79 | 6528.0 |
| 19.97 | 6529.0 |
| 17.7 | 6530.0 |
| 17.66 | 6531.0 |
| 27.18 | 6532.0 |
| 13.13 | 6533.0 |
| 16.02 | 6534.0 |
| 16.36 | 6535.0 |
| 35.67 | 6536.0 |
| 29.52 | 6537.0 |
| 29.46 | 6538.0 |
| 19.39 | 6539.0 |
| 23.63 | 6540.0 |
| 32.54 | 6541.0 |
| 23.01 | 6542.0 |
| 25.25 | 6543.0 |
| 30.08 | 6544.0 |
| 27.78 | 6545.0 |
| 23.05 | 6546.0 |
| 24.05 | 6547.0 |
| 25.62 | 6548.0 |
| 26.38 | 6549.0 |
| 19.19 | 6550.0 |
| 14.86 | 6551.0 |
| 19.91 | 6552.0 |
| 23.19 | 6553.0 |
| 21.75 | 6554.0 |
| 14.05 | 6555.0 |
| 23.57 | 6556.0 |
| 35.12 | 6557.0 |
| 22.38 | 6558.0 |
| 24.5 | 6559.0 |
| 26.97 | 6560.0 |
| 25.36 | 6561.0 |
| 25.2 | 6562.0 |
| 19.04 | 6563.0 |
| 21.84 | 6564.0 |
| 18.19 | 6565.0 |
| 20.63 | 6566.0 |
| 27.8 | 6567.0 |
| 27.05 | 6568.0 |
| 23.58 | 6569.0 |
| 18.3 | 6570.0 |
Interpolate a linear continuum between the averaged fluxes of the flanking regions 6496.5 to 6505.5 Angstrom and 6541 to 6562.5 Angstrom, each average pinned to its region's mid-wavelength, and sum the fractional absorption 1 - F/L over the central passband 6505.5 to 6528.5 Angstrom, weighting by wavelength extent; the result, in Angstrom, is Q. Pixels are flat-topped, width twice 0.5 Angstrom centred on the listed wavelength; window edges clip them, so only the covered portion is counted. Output 1.5 Angstrom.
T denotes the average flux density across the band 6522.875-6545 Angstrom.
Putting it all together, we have 23.4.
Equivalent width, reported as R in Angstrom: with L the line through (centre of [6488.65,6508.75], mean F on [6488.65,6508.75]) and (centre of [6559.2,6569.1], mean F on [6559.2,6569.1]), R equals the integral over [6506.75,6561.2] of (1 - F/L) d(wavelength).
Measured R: 1.9 Angstrom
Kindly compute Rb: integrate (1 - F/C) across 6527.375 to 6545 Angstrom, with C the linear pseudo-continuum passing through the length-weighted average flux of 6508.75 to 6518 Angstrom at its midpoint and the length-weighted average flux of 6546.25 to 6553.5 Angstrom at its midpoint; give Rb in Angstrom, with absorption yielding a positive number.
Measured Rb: -1.0 Angstrom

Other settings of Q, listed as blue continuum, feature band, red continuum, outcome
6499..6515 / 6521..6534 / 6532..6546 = 1.49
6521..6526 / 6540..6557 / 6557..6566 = -0.82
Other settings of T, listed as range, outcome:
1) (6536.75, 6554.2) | 24.3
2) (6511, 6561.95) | 23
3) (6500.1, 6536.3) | 21.8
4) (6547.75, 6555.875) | 20.6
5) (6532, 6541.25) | 23.9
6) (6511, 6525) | 21.6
